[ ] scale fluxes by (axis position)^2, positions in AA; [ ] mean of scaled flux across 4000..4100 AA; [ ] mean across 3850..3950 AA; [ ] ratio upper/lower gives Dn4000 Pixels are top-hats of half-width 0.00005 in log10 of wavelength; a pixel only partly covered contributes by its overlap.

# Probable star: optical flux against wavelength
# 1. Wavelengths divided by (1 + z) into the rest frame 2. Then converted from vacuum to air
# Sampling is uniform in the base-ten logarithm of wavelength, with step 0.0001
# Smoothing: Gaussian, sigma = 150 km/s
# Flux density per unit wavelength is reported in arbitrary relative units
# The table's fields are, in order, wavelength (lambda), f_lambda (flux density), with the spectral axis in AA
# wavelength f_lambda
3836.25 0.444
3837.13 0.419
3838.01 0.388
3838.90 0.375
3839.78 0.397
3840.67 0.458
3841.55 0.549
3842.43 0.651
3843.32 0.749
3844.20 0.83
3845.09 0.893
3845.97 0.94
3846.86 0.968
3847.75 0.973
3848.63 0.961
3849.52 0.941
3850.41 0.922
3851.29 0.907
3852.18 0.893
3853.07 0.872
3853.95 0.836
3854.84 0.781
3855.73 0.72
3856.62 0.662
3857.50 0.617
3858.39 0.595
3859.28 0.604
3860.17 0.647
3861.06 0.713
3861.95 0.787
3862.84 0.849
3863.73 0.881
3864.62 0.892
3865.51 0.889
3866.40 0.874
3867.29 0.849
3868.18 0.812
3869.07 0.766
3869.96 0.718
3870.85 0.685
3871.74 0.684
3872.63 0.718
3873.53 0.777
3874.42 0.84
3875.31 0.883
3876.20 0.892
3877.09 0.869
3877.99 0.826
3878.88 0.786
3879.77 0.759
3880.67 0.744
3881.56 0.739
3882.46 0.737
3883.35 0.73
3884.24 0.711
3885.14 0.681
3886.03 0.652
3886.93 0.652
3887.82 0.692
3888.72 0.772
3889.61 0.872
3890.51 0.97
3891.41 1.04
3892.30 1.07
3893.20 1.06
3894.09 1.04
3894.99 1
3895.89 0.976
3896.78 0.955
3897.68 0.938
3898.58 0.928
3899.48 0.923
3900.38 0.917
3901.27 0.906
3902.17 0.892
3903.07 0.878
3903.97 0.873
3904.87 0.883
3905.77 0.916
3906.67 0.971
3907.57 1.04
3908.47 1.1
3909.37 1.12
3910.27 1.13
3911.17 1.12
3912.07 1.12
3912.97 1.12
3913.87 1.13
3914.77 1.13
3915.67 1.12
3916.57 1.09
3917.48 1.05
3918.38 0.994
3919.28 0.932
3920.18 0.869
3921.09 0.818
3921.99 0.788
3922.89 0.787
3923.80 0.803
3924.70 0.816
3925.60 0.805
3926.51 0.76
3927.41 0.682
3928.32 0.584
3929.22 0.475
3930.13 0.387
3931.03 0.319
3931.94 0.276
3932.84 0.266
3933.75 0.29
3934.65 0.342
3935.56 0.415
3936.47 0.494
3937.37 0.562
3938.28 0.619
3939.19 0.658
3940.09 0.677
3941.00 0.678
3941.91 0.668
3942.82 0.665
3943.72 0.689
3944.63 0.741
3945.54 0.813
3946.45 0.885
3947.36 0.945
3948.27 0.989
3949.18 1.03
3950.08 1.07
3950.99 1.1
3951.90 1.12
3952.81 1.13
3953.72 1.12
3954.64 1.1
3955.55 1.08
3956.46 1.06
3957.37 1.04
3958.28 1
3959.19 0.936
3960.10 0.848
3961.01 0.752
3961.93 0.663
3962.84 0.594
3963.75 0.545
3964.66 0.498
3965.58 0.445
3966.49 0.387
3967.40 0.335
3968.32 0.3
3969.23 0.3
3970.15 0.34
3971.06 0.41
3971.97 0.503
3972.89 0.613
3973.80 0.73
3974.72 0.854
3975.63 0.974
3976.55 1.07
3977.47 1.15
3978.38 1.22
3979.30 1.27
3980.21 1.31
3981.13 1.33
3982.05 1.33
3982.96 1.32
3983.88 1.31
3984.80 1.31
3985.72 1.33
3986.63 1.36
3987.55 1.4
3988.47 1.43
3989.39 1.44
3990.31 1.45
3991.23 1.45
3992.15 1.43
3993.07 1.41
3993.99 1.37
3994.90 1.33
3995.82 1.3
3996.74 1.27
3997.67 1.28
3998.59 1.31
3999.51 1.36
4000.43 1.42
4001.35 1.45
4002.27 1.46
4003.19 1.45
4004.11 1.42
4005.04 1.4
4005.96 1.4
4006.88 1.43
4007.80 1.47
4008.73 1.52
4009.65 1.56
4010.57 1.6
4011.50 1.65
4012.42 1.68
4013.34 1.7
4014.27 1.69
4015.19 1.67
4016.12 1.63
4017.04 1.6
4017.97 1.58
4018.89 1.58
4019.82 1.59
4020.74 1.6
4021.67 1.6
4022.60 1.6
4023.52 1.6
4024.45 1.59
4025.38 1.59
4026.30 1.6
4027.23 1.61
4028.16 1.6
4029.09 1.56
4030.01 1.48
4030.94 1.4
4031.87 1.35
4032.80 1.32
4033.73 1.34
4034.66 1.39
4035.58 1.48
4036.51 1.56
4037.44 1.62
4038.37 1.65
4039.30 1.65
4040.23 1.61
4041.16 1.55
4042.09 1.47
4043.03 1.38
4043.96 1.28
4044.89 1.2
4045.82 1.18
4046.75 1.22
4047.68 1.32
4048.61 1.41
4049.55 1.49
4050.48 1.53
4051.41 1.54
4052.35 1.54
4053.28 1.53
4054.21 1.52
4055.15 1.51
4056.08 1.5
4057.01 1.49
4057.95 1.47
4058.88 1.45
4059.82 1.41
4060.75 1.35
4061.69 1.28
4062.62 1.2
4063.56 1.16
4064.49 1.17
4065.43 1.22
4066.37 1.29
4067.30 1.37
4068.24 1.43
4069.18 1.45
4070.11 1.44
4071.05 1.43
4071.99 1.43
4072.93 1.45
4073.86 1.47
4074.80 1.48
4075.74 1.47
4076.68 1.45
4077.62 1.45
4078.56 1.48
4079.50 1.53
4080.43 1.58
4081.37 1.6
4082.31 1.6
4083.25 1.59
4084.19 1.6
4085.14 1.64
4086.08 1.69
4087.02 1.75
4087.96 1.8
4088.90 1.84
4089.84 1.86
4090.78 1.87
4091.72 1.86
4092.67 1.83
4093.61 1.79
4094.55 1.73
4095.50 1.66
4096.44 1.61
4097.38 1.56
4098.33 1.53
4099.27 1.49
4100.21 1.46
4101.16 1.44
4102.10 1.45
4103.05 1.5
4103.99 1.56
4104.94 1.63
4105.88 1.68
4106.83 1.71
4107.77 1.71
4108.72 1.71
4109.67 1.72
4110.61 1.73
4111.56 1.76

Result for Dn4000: 2.02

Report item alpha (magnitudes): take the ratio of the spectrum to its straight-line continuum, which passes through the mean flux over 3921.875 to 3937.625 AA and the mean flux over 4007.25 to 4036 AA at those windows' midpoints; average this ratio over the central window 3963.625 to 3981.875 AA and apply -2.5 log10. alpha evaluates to 0.37 mag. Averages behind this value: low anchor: 0.542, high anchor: 1.56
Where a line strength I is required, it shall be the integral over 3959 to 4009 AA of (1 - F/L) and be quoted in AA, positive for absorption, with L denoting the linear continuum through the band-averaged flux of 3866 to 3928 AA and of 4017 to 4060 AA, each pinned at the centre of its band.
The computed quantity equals 7.2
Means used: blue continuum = 0.886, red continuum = 1.49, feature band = 1.09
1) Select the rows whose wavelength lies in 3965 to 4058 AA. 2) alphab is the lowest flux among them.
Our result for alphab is 0.3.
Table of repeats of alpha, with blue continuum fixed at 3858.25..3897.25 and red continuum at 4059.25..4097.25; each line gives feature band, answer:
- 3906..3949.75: 0.24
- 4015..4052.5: -0.10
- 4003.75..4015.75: -0.20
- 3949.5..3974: 0.43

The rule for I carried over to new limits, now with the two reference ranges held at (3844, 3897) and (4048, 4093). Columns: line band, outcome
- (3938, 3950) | 3.3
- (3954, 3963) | 1.6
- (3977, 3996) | -1.9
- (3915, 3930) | 2.5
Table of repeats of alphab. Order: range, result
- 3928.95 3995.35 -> 0.266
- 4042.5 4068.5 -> 1.16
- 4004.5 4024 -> 1.4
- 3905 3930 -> 0.475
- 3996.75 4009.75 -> 1.28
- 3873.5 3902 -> 0.652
